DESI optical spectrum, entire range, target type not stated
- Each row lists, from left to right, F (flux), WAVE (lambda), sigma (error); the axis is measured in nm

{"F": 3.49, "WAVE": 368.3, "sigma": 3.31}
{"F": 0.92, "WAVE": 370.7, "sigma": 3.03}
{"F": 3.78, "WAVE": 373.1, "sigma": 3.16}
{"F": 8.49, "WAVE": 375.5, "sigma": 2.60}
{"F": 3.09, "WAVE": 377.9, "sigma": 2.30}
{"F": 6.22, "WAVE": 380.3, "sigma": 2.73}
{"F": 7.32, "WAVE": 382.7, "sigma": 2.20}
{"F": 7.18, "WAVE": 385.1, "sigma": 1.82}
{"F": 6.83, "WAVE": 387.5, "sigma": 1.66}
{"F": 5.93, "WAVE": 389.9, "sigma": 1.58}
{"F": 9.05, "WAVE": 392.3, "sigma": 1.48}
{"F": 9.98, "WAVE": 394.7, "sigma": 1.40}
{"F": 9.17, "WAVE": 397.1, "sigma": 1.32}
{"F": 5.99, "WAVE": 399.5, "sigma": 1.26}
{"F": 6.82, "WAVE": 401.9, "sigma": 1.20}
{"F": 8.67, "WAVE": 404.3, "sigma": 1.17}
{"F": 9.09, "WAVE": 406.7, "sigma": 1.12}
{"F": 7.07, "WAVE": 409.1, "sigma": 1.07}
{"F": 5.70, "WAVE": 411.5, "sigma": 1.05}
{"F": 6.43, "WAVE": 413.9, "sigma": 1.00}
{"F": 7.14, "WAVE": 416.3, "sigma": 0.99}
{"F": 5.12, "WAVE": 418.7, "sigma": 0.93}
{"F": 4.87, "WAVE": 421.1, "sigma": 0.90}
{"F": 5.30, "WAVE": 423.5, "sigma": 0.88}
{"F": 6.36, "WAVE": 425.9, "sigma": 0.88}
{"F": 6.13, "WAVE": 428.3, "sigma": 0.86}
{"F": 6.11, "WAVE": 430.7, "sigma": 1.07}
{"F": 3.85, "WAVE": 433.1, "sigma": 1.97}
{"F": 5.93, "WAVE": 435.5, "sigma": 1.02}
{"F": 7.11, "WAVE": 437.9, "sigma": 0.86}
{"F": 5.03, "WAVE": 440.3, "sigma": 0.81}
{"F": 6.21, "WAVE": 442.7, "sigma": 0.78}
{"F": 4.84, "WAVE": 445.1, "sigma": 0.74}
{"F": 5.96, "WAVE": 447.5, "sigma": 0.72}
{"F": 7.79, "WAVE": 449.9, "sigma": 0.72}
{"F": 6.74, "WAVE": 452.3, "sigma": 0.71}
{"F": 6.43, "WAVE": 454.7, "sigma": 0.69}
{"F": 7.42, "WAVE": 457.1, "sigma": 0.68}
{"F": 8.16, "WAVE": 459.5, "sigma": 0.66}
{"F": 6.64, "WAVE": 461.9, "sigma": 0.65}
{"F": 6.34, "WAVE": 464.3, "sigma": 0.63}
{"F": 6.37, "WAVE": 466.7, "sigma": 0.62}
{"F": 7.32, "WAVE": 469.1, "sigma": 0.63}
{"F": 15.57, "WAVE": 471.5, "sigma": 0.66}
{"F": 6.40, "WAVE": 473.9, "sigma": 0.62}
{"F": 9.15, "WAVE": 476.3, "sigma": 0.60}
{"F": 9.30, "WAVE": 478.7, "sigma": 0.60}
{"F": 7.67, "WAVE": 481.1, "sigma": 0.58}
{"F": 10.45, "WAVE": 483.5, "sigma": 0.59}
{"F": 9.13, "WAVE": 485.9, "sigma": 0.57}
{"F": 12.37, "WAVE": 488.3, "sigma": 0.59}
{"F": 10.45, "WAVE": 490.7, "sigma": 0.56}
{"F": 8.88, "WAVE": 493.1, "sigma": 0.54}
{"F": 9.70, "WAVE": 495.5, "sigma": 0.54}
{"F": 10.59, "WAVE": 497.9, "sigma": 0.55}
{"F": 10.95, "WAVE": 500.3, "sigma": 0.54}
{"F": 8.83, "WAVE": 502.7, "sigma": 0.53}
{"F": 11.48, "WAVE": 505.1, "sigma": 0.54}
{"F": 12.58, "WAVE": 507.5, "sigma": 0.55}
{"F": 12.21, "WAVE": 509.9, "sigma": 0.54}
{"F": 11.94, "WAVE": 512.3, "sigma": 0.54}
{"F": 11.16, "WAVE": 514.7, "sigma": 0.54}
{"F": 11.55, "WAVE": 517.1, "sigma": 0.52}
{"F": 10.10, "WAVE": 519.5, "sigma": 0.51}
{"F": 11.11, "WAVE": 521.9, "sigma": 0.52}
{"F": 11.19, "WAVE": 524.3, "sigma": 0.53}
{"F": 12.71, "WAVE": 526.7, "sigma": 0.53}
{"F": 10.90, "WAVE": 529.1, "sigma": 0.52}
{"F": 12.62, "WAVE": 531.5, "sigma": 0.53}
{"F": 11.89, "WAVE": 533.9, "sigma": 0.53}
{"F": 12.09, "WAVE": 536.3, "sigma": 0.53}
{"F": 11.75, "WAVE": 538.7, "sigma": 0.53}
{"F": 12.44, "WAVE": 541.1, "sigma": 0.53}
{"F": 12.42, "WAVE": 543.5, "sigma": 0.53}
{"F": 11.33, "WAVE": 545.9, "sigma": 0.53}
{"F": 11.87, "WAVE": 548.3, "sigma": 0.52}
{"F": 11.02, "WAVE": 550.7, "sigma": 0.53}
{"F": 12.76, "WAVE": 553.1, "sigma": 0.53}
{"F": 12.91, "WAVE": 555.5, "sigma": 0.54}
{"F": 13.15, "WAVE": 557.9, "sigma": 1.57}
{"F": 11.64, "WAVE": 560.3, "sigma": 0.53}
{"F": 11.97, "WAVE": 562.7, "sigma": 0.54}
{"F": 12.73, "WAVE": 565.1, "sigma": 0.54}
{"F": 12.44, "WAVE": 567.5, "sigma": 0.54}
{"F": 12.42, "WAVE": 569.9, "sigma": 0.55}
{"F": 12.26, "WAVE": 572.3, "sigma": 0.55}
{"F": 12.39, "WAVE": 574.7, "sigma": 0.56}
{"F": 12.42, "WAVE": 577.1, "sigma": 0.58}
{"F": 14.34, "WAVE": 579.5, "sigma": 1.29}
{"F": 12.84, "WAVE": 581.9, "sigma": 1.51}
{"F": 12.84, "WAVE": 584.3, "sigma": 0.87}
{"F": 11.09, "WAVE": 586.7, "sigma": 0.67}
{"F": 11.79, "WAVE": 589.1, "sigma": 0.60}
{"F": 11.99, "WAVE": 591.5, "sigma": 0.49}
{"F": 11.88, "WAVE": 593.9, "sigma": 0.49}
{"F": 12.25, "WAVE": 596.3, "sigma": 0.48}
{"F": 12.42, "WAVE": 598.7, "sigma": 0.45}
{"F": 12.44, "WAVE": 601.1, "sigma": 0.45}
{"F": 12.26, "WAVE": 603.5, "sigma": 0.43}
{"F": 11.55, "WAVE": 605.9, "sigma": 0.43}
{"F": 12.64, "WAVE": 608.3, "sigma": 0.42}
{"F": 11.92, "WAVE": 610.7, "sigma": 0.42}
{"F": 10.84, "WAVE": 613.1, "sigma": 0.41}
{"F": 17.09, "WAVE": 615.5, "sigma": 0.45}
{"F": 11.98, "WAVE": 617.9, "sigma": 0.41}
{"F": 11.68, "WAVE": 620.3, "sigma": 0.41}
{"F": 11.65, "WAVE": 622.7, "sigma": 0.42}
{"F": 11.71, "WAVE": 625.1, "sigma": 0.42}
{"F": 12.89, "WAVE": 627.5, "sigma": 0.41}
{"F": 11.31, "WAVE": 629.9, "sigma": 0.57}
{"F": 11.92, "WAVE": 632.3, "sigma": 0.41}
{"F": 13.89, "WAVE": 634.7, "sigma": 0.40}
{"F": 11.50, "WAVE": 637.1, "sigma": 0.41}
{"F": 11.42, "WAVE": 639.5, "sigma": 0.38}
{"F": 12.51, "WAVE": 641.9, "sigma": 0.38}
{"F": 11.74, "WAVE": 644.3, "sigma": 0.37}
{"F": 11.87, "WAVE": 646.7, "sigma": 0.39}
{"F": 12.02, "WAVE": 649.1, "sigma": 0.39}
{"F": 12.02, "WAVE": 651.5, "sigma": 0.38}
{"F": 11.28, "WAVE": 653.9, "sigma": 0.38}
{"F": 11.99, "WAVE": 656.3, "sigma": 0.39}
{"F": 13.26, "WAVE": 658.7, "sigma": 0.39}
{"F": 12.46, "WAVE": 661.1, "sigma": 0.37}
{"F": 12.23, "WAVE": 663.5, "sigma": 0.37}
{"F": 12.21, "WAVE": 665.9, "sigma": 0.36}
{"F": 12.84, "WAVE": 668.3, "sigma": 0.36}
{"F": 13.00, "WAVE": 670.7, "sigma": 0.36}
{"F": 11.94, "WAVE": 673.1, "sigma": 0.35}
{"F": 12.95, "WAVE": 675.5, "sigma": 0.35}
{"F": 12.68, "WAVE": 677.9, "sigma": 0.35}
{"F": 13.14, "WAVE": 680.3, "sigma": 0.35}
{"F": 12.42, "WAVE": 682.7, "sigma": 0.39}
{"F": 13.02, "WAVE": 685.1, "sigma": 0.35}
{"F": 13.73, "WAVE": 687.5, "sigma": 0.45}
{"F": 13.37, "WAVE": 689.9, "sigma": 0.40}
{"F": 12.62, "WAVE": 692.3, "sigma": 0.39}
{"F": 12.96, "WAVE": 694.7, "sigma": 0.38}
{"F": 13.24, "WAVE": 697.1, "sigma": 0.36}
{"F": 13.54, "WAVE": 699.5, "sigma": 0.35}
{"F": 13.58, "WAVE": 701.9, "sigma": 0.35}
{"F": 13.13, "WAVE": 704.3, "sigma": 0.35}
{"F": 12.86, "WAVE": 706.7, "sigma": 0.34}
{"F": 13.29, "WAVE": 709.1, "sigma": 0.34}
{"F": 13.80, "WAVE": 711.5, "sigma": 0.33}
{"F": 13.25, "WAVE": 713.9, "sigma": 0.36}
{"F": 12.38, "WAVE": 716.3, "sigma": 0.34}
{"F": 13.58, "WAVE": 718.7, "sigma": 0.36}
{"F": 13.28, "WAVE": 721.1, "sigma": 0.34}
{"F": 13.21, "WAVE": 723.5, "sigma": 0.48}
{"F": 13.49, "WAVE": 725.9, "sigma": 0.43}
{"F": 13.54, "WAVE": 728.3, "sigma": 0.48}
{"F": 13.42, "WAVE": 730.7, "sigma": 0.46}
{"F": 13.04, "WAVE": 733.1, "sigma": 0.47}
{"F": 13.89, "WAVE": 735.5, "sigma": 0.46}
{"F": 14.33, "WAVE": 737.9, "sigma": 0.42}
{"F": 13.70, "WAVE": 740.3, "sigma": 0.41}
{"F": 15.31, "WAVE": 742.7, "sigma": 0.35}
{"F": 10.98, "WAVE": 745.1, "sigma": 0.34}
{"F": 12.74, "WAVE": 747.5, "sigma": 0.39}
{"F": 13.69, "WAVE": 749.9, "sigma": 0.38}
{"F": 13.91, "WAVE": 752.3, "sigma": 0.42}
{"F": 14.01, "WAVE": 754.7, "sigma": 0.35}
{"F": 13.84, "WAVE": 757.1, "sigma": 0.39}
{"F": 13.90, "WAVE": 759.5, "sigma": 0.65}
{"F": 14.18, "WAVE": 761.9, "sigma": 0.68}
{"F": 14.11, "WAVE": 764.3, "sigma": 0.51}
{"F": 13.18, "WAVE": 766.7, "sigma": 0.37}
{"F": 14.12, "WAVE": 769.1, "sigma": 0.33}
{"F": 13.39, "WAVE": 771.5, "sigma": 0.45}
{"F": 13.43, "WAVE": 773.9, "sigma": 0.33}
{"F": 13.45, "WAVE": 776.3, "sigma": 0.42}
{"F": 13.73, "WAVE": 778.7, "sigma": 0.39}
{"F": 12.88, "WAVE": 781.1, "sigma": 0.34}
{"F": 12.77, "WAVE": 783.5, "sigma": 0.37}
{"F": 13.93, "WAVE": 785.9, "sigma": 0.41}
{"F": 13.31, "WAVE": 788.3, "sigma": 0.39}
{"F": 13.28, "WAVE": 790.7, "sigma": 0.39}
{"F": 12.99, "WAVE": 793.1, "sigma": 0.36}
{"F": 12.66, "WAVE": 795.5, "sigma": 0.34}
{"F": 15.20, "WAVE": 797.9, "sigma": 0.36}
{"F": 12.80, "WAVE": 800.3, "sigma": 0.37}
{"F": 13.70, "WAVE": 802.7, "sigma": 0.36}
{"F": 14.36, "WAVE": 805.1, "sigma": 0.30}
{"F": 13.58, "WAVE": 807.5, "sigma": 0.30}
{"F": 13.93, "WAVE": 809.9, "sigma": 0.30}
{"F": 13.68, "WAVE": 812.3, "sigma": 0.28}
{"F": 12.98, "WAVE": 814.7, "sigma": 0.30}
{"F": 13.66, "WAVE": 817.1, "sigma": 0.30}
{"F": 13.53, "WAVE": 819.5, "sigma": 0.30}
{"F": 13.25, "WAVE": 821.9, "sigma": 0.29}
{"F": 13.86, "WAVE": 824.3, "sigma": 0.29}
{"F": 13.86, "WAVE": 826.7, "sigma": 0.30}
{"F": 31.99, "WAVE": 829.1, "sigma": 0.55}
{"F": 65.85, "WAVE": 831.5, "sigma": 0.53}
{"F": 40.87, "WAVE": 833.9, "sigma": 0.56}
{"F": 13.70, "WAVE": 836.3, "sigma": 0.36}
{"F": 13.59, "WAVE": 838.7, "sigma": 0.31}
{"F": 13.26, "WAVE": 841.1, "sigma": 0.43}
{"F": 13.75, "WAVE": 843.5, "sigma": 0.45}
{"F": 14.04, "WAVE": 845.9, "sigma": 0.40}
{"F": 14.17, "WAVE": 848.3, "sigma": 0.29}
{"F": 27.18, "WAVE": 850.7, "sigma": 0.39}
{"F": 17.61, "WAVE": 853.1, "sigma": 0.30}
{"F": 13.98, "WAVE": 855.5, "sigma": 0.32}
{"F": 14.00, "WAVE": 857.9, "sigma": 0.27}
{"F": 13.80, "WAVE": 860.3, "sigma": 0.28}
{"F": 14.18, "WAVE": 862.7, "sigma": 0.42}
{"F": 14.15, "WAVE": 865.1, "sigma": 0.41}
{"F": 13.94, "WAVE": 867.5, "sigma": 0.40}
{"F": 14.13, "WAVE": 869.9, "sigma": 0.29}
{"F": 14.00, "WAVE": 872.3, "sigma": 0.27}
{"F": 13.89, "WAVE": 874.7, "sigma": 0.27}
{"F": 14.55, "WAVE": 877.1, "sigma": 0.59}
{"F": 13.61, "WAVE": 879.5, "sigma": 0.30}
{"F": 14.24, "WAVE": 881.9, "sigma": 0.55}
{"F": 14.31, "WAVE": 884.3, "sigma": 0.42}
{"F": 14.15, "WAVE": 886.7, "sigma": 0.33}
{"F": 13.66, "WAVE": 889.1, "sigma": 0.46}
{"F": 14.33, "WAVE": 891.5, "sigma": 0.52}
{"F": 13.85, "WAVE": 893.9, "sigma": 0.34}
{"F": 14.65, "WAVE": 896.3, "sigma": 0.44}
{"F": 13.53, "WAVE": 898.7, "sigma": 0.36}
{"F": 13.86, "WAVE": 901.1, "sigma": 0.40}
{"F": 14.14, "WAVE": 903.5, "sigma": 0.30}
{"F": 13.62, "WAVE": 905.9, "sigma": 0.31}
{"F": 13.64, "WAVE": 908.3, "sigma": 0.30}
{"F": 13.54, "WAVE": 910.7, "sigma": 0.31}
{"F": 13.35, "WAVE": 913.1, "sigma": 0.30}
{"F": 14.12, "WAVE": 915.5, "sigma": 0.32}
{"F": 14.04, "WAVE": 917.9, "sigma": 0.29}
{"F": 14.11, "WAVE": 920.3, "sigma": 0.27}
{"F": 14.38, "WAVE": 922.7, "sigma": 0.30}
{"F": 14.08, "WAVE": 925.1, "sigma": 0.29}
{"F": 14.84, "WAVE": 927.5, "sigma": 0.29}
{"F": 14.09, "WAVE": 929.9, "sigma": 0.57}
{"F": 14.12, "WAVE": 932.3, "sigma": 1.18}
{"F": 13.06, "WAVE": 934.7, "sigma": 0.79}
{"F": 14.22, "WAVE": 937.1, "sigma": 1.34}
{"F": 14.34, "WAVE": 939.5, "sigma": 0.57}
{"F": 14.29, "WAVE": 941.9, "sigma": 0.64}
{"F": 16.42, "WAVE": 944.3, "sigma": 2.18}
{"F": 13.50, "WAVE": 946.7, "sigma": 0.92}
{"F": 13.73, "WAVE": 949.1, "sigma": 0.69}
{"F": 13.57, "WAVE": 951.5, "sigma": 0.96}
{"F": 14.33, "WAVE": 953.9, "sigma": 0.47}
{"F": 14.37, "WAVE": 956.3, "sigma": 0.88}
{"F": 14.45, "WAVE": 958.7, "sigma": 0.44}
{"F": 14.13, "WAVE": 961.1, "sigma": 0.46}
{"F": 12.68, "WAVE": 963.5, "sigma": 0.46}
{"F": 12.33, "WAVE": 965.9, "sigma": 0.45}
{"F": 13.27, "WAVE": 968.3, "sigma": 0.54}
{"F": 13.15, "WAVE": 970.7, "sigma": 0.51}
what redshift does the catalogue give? 0.27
